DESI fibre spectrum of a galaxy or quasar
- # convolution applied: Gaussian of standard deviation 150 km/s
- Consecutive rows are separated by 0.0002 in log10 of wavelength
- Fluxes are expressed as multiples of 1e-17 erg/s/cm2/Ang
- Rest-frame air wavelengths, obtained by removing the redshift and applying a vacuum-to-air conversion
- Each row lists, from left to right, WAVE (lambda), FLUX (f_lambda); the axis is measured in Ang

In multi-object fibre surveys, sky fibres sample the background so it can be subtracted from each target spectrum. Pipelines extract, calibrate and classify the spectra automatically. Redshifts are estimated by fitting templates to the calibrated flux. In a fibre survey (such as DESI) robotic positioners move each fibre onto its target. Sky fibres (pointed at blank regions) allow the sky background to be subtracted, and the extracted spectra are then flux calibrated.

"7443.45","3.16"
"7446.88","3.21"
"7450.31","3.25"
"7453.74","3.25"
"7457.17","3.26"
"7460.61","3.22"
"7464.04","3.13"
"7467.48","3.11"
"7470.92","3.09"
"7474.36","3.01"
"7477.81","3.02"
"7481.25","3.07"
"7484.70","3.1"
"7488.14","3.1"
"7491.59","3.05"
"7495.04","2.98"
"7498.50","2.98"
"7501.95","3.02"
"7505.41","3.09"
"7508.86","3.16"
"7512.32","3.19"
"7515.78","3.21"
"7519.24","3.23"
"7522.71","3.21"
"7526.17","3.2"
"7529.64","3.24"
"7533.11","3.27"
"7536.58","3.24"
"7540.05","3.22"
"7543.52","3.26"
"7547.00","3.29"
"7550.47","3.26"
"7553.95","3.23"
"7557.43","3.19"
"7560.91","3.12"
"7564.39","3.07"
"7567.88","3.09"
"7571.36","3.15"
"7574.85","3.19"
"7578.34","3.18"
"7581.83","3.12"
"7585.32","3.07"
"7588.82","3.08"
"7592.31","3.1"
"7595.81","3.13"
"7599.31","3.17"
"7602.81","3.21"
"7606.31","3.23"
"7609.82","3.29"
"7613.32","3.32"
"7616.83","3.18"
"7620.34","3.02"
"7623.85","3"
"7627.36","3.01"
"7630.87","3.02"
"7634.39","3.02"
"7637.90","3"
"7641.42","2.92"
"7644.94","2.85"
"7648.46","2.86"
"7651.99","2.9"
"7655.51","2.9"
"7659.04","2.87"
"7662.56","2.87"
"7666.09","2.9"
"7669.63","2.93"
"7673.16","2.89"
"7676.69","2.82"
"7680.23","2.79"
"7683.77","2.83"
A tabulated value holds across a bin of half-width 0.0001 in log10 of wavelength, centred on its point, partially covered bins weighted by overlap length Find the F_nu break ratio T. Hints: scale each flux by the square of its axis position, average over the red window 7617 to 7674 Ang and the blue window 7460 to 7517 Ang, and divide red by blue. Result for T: 1.0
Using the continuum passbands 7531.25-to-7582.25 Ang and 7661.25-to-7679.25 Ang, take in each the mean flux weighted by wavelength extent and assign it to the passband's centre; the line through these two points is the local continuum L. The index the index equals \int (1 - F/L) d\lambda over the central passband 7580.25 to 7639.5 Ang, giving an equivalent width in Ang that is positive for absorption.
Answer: -1.4 Ang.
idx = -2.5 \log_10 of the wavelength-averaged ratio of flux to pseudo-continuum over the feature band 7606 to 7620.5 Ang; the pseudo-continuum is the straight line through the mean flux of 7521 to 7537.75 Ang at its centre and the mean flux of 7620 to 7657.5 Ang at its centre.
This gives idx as -0.07 mag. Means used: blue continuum 3.23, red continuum 2.95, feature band 3.23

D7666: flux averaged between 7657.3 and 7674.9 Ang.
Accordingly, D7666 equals 2.89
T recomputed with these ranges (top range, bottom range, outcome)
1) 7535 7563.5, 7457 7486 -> 1.06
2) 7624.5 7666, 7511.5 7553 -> 0.93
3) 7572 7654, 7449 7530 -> 1.02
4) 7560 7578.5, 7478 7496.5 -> 1.05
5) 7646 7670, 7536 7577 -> 0.93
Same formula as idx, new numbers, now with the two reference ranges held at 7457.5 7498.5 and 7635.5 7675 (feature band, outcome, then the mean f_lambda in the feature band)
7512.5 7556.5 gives -0.07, 3.24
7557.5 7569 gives -0.04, 3.11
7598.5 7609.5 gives -0.09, 3.22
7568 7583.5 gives -0.06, 3.15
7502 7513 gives -0.03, 3.12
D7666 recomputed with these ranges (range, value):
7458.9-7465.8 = 3.18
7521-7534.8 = 3.23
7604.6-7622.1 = 3.21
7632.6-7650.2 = 2.93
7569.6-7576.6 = 3.17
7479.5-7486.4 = 3.08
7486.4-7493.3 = 3.08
